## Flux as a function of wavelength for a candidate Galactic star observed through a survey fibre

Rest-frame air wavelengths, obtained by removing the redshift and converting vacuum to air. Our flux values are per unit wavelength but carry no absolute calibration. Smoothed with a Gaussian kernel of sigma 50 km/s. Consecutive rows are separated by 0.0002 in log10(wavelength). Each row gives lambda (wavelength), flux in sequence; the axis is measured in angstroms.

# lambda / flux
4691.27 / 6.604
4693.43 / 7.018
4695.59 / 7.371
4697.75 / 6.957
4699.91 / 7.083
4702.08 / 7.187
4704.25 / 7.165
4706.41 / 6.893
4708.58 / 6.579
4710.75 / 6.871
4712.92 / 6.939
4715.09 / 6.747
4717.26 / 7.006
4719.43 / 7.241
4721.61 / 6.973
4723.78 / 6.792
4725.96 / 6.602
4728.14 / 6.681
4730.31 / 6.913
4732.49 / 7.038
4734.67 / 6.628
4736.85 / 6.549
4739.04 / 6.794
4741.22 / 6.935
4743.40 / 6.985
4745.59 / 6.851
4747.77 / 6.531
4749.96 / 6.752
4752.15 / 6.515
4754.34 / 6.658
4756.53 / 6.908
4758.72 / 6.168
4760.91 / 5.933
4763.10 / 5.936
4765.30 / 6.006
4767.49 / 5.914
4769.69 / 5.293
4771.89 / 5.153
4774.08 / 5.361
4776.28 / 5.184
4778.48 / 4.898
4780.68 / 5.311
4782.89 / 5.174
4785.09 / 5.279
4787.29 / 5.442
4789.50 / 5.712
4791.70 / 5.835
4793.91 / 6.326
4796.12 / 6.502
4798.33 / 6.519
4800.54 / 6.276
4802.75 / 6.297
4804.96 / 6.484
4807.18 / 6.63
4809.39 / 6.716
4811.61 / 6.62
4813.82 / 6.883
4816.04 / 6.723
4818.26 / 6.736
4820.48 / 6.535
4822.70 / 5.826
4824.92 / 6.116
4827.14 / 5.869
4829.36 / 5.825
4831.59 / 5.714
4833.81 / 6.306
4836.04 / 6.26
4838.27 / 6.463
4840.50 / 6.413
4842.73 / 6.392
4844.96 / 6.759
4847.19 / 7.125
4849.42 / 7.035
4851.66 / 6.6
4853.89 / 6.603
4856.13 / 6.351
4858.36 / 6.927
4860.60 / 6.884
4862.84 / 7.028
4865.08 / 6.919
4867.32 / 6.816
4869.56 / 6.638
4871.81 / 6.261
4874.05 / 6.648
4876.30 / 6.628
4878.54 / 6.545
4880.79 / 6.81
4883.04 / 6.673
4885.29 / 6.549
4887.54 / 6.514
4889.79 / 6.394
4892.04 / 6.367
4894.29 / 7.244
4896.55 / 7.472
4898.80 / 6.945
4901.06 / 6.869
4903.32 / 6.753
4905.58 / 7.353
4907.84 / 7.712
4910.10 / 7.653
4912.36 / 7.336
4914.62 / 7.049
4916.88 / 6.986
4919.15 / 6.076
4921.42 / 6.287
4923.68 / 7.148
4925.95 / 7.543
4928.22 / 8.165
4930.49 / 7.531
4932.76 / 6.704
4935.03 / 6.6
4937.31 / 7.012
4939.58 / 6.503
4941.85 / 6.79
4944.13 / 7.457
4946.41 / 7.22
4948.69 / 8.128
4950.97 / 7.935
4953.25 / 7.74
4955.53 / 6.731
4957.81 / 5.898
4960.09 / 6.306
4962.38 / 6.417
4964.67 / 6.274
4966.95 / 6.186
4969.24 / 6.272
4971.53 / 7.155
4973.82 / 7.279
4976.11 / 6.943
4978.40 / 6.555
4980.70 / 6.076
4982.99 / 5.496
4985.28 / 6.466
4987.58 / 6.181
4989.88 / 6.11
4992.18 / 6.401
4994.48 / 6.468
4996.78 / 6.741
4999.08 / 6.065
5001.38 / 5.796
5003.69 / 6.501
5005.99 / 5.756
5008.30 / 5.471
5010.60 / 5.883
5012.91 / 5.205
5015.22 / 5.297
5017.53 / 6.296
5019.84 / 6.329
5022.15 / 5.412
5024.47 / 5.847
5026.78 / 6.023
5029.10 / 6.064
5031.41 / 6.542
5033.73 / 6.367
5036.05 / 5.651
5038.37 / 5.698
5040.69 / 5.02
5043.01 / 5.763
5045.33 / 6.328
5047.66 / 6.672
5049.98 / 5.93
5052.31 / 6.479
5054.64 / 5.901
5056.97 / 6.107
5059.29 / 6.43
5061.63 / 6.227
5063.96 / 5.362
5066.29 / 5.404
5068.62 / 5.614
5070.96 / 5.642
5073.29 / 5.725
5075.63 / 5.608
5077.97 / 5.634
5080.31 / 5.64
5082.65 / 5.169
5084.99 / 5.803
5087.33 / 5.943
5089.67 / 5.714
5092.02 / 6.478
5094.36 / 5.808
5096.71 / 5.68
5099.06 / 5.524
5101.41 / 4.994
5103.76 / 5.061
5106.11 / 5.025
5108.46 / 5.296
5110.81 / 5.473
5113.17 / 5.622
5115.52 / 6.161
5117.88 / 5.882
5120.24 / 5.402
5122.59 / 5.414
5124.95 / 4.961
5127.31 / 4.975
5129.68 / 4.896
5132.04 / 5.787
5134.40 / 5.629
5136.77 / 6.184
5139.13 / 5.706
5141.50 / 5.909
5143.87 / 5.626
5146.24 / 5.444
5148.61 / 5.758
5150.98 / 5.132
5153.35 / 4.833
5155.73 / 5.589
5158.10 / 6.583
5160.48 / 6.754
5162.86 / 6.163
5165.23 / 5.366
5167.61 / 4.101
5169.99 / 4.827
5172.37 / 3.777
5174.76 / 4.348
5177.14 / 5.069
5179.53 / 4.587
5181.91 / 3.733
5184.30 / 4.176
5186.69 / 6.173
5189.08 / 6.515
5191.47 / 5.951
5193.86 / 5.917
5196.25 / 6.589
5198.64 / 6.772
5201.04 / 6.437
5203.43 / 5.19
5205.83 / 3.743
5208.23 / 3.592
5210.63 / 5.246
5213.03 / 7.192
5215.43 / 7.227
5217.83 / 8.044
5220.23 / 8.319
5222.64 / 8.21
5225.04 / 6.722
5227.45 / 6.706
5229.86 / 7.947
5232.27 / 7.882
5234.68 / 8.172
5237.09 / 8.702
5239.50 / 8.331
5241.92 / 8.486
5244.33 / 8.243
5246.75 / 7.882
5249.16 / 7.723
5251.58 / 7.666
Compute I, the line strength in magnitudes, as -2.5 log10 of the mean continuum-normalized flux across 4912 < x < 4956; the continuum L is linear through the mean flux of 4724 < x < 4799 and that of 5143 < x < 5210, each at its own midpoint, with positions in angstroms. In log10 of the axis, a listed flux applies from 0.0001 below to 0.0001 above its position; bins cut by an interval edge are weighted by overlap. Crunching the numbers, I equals -0.23 mag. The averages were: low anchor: 6.16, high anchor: 5.31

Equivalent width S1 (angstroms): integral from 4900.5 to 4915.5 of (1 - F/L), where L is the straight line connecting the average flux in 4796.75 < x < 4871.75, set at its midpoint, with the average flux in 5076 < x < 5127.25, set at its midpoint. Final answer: -2.43 angstroms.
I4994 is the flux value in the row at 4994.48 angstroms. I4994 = 6.468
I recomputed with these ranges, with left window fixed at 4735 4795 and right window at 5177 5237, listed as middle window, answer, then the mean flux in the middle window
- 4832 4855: -0.09 mag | 6.57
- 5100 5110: 0.22 mag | 5.12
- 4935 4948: -0.14 mag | 7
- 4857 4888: -0.10 mag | 6.7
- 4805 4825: -0.09 mag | 6.55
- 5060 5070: 0.10 mag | 5.68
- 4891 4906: -0.15 mag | 6.99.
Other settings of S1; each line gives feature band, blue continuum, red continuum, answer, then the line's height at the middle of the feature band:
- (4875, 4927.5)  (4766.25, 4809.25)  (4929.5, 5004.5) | -4.8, 6.34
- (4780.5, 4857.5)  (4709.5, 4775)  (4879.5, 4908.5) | 4.8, 6.7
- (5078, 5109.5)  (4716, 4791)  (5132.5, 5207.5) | 0.1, 5.58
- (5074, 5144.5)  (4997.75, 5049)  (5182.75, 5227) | 5.7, 6.05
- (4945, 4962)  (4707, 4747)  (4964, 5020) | -2.2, 6.3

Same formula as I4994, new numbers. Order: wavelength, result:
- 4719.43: 7.241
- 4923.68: 7.148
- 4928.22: 8.165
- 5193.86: 5.917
